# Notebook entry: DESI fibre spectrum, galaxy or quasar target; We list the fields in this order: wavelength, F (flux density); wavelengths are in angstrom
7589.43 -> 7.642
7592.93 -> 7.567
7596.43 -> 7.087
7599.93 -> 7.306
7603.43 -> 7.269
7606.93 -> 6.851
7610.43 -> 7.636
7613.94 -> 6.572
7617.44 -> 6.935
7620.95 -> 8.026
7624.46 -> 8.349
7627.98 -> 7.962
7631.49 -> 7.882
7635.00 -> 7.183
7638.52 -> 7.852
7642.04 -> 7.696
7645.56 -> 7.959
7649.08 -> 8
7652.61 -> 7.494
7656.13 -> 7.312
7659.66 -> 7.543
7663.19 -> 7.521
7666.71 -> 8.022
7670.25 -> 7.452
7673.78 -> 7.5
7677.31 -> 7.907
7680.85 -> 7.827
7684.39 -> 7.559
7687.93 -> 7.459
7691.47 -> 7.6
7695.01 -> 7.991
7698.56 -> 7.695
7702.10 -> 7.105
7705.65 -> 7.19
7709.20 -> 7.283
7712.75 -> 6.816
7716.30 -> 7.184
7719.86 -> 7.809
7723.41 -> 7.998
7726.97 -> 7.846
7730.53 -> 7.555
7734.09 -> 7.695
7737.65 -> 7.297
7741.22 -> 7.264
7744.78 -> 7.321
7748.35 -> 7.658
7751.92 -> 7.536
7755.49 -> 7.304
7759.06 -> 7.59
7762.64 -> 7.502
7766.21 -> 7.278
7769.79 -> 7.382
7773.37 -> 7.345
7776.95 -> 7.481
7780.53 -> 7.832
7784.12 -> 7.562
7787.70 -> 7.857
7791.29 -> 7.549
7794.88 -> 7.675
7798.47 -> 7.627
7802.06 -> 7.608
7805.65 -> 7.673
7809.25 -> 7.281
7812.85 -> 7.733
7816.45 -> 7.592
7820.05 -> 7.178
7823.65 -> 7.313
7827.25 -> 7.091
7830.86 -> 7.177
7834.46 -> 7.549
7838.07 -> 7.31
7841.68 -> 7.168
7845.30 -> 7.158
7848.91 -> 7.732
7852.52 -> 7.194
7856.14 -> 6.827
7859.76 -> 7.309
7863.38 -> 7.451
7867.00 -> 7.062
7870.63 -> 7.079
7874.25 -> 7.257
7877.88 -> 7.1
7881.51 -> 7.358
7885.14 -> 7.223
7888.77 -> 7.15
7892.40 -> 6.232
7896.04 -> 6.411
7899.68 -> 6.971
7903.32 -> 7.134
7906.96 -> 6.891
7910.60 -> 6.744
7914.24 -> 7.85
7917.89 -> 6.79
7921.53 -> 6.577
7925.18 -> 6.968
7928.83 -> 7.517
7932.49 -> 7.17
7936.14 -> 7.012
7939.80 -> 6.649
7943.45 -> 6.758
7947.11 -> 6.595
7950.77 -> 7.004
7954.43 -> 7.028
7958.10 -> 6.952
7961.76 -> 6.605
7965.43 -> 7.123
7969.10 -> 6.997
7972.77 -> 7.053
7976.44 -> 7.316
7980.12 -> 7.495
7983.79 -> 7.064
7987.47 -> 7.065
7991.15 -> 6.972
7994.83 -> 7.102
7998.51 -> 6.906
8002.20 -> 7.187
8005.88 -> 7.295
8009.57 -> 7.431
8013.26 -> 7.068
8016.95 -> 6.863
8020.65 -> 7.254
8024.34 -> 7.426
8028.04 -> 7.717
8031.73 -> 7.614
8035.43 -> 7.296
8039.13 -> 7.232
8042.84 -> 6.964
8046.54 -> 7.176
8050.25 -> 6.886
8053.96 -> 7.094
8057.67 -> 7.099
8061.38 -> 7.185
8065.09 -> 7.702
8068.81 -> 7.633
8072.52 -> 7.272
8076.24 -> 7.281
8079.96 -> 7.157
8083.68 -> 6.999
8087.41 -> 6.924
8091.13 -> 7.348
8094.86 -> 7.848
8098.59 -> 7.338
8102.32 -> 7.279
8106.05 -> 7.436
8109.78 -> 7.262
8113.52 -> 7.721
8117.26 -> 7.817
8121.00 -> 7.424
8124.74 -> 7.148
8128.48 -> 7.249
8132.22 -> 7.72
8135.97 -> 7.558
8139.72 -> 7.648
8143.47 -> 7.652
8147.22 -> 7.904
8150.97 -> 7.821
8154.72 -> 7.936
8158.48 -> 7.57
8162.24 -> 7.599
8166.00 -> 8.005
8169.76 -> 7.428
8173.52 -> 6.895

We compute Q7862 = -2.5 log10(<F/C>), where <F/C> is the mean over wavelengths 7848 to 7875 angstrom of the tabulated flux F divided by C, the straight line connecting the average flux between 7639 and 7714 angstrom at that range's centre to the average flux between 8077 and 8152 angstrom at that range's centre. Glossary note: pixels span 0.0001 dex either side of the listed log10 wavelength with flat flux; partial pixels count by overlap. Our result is 0.04 mag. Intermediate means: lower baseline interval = 7.58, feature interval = 7.22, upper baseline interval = 7.46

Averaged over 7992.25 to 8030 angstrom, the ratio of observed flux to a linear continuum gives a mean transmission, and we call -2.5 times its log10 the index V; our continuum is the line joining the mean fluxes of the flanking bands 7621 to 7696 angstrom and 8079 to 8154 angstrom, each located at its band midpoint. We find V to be 0.05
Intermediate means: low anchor 7.72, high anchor 7.47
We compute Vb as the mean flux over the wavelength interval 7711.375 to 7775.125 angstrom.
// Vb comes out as 7.47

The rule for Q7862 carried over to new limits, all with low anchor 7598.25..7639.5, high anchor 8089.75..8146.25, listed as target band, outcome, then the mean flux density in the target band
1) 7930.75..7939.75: 0.07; 7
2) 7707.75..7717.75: 0.06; 7.09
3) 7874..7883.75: 0.04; 7.23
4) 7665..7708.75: -0.02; 7.6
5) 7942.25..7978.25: 0.08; 6.95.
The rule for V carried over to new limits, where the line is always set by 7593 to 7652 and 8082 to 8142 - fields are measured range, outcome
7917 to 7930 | 0.078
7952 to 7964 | 0.088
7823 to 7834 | 0.038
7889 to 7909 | 0.109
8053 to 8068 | 0.019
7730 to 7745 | 0.012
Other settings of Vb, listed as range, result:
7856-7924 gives 7.03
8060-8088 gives 7.29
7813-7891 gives 7.26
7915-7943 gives 6.98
